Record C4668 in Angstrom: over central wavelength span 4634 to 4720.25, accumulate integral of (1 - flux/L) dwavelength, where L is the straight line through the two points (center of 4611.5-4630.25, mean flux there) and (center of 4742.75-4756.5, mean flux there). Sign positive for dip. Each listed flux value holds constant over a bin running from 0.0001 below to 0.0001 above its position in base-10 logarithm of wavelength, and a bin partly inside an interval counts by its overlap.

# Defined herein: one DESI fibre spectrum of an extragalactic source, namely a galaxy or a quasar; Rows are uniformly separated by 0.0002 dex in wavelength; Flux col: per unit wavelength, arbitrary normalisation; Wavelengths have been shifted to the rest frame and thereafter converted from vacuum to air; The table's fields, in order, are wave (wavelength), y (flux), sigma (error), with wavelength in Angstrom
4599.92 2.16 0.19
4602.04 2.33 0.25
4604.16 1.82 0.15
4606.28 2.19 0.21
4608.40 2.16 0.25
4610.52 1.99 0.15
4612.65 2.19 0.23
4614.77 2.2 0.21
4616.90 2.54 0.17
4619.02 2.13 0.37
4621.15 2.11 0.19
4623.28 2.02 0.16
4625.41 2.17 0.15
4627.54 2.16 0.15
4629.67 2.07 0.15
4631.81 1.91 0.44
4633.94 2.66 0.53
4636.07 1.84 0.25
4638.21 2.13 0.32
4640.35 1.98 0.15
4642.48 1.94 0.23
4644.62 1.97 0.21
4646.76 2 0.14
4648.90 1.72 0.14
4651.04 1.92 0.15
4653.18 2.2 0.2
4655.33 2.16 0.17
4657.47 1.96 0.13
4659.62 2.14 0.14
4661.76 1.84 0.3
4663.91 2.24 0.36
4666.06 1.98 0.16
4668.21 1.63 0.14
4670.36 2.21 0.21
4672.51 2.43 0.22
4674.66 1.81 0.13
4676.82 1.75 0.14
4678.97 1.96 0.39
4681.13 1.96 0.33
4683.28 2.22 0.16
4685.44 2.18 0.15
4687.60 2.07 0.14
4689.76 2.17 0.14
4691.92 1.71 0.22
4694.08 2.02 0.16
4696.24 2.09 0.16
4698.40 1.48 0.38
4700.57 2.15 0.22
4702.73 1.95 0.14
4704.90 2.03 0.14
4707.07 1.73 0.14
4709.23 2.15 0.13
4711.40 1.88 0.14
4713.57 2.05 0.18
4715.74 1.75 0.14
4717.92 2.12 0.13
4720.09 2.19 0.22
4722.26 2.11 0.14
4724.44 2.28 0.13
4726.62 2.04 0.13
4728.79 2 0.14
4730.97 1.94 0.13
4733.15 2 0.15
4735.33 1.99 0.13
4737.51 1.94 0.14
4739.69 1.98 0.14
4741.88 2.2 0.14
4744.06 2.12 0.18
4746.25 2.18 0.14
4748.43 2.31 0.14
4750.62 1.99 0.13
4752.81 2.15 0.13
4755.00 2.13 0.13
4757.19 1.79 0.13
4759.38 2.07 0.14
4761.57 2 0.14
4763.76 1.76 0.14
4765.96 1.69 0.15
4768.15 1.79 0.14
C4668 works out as 6.47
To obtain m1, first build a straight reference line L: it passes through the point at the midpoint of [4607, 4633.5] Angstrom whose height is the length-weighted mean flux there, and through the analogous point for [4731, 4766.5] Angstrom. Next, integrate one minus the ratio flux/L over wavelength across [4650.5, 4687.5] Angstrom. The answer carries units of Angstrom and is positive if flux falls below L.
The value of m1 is 1.13 Angstrom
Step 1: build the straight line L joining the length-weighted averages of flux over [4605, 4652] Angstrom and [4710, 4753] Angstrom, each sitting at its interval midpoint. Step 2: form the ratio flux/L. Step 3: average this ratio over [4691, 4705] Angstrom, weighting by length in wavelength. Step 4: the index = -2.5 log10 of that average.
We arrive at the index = 0.09 mag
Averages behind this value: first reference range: 2.09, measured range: 1.91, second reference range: 2.06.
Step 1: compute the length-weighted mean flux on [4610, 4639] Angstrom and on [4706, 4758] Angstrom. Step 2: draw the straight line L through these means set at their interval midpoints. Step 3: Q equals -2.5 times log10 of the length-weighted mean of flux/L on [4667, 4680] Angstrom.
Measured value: 0.07 mag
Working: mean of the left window 2.15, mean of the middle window 1.97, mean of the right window 2.04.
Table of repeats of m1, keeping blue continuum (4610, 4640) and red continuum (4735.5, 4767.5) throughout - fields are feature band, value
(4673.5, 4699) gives 1.5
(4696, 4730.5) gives 1.0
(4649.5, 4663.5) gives 0.5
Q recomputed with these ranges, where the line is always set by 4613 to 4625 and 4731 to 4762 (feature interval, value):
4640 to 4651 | 0.13 mag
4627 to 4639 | 0.03 mag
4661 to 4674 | 0.05 mag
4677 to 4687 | 0.04 mag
